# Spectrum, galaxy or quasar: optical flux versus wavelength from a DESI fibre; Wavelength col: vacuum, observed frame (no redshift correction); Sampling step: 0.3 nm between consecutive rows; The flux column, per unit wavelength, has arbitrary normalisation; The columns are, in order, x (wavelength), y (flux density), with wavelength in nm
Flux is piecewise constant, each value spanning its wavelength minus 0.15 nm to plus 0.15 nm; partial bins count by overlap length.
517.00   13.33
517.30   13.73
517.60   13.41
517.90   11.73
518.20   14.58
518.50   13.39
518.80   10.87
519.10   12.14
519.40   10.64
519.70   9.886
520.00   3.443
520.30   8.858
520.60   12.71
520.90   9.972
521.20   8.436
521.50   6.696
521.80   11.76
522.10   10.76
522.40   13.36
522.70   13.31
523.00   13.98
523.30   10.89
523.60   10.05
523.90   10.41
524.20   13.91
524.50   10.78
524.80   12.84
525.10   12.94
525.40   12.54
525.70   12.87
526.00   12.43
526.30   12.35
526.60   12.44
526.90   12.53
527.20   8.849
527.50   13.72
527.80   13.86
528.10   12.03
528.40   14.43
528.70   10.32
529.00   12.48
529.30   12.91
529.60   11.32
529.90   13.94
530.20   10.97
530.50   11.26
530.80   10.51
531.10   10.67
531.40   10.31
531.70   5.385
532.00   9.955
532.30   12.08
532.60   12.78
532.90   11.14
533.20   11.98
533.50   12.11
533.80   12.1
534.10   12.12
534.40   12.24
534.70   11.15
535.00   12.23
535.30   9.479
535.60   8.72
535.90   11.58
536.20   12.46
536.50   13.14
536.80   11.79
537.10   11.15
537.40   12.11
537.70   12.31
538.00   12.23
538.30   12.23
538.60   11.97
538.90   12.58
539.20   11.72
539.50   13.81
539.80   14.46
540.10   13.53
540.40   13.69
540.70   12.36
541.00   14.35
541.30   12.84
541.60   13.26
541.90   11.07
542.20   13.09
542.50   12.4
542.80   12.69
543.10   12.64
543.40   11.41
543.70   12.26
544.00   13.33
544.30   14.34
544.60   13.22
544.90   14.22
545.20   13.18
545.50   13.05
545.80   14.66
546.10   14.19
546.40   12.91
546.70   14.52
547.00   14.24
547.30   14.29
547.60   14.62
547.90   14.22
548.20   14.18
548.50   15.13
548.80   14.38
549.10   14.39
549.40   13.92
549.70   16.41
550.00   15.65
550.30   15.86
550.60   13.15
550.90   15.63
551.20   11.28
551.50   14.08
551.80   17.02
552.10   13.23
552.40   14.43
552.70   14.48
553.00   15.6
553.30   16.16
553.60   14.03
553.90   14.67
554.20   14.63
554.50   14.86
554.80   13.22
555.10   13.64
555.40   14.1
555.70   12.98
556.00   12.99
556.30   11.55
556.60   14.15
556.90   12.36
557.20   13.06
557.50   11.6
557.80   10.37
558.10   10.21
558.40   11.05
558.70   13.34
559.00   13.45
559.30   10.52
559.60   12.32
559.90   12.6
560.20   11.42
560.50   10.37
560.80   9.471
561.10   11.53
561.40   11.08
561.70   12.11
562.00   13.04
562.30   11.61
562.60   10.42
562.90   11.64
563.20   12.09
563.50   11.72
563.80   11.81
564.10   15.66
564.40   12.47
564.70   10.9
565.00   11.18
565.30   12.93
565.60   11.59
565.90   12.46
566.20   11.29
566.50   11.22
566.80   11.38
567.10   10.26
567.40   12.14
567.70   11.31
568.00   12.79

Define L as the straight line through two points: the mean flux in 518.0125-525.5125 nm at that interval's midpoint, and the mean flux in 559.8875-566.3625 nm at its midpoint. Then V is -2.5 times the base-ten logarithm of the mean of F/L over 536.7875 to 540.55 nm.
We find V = -0.11 mag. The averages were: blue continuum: 11.2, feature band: 12.6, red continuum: 11.8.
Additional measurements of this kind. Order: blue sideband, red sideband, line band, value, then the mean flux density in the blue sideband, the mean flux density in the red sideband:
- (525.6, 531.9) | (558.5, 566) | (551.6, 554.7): -0.25 mag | 11.7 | 11.9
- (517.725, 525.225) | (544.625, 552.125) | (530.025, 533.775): 0.15 mag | 11.1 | 14.3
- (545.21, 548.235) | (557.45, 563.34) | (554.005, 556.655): -0.09 mag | 14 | 11.5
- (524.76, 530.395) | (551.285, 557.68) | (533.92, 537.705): 0.12 mag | 12.4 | 13.9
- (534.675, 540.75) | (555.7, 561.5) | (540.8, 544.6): -0.07 mag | 12.1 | 11.8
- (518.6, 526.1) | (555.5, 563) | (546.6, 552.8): -0.24 mag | 11.1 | 11.8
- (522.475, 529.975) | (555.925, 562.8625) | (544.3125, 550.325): -0.20 mag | 12.3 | 11.8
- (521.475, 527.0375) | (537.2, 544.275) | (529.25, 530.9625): 0.05 mag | 12.1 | 12.7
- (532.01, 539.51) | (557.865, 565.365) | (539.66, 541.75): -0.14 mag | 11.8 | 11.8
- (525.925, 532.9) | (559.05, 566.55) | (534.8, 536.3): 0.08 mag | 11.6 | 11.8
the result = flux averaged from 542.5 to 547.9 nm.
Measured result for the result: 13.5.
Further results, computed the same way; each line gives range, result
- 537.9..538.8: 12.2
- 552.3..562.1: 12.8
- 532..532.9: 11.8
